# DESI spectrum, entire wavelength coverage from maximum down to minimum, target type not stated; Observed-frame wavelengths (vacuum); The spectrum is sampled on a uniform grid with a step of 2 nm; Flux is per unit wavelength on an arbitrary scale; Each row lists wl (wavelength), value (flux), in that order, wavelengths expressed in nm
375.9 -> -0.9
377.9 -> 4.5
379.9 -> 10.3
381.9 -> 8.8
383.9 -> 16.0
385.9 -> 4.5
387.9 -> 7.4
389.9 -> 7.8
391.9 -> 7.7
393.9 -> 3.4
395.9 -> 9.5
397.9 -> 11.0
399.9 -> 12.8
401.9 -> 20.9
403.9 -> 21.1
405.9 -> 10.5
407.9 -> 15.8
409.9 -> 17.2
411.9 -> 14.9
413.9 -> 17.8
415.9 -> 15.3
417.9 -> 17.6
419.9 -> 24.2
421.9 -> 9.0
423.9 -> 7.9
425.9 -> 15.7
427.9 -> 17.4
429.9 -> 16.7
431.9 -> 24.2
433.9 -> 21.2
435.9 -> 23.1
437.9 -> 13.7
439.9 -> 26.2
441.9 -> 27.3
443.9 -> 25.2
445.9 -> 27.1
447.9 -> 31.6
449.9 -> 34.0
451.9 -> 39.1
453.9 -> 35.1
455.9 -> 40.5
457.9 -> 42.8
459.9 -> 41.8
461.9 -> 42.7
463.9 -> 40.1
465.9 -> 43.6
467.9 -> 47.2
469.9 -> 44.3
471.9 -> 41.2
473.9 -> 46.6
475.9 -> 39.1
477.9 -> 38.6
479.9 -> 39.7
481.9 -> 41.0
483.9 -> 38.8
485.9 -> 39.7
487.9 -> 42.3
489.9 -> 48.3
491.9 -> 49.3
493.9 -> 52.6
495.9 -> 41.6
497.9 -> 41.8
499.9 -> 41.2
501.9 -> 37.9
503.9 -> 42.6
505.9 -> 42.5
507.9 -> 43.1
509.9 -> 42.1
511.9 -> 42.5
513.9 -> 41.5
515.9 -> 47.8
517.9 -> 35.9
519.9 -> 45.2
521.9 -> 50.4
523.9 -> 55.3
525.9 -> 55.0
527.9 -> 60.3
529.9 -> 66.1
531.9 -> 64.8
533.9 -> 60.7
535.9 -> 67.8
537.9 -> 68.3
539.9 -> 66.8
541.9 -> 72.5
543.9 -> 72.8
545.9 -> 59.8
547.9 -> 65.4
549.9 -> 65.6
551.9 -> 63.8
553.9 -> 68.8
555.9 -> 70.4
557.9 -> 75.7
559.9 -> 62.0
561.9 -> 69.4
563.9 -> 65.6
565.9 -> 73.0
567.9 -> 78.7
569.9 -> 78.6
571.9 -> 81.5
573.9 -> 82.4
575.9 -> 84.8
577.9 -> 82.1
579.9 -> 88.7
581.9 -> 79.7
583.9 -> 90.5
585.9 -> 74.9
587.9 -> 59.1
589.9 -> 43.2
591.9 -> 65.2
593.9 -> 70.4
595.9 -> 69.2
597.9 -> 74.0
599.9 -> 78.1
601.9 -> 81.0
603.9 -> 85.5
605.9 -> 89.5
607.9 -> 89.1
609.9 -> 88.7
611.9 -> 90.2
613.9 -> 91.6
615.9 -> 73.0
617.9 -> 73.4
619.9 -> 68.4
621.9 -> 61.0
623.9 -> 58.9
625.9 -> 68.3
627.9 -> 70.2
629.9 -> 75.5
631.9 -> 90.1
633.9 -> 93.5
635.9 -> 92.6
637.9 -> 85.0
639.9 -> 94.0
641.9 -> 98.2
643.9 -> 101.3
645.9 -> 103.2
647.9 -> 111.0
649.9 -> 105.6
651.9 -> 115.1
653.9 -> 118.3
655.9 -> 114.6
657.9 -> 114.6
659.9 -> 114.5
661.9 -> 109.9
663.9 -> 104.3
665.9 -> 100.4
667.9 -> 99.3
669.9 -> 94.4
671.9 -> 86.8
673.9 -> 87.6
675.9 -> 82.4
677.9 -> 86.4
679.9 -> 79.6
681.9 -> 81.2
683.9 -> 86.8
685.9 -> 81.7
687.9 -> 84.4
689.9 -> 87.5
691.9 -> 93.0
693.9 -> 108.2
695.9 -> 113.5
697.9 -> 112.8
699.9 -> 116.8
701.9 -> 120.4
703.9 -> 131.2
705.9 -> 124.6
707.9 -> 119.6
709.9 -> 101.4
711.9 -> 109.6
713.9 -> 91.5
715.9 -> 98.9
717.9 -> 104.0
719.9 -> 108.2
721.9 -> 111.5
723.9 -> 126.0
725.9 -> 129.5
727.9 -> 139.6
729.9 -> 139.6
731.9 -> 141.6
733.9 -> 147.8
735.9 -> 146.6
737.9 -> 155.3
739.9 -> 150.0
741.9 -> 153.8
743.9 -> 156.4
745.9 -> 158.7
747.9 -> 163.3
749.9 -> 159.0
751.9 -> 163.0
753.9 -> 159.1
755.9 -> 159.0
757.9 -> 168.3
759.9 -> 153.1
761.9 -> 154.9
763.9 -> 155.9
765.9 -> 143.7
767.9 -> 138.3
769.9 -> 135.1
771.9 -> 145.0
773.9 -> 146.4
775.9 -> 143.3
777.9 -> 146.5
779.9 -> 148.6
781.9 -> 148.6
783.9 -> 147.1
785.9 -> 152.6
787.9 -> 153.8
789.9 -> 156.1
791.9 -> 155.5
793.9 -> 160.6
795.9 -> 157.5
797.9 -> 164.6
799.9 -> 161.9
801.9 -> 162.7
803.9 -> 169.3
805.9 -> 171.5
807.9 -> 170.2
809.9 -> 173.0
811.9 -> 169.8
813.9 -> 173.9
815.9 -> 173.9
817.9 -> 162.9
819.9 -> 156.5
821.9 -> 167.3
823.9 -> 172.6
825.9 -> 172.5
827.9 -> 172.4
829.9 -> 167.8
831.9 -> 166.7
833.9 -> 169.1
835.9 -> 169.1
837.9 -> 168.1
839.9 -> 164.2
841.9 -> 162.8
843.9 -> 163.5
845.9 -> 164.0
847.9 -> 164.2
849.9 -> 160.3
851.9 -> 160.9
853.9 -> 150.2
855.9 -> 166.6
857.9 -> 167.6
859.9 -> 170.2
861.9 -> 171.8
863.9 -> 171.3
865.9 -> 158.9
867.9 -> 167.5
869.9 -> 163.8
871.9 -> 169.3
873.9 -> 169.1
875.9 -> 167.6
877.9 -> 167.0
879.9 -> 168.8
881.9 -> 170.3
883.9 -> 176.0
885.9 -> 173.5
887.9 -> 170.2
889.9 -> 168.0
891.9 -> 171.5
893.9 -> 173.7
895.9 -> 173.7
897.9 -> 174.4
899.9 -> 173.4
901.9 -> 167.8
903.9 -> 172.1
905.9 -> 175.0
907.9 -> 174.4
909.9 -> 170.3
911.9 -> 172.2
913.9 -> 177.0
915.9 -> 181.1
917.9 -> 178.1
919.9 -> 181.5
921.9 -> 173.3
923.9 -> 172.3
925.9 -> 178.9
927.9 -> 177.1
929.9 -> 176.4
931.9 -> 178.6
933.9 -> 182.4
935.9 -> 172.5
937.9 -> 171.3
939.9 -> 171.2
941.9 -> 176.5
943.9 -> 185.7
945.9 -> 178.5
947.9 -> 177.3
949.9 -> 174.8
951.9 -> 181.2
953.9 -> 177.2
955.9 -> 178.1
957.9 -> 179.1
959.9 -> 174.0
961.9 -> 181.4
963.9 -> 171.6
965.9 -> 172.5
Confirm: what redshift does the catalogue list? 0.000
